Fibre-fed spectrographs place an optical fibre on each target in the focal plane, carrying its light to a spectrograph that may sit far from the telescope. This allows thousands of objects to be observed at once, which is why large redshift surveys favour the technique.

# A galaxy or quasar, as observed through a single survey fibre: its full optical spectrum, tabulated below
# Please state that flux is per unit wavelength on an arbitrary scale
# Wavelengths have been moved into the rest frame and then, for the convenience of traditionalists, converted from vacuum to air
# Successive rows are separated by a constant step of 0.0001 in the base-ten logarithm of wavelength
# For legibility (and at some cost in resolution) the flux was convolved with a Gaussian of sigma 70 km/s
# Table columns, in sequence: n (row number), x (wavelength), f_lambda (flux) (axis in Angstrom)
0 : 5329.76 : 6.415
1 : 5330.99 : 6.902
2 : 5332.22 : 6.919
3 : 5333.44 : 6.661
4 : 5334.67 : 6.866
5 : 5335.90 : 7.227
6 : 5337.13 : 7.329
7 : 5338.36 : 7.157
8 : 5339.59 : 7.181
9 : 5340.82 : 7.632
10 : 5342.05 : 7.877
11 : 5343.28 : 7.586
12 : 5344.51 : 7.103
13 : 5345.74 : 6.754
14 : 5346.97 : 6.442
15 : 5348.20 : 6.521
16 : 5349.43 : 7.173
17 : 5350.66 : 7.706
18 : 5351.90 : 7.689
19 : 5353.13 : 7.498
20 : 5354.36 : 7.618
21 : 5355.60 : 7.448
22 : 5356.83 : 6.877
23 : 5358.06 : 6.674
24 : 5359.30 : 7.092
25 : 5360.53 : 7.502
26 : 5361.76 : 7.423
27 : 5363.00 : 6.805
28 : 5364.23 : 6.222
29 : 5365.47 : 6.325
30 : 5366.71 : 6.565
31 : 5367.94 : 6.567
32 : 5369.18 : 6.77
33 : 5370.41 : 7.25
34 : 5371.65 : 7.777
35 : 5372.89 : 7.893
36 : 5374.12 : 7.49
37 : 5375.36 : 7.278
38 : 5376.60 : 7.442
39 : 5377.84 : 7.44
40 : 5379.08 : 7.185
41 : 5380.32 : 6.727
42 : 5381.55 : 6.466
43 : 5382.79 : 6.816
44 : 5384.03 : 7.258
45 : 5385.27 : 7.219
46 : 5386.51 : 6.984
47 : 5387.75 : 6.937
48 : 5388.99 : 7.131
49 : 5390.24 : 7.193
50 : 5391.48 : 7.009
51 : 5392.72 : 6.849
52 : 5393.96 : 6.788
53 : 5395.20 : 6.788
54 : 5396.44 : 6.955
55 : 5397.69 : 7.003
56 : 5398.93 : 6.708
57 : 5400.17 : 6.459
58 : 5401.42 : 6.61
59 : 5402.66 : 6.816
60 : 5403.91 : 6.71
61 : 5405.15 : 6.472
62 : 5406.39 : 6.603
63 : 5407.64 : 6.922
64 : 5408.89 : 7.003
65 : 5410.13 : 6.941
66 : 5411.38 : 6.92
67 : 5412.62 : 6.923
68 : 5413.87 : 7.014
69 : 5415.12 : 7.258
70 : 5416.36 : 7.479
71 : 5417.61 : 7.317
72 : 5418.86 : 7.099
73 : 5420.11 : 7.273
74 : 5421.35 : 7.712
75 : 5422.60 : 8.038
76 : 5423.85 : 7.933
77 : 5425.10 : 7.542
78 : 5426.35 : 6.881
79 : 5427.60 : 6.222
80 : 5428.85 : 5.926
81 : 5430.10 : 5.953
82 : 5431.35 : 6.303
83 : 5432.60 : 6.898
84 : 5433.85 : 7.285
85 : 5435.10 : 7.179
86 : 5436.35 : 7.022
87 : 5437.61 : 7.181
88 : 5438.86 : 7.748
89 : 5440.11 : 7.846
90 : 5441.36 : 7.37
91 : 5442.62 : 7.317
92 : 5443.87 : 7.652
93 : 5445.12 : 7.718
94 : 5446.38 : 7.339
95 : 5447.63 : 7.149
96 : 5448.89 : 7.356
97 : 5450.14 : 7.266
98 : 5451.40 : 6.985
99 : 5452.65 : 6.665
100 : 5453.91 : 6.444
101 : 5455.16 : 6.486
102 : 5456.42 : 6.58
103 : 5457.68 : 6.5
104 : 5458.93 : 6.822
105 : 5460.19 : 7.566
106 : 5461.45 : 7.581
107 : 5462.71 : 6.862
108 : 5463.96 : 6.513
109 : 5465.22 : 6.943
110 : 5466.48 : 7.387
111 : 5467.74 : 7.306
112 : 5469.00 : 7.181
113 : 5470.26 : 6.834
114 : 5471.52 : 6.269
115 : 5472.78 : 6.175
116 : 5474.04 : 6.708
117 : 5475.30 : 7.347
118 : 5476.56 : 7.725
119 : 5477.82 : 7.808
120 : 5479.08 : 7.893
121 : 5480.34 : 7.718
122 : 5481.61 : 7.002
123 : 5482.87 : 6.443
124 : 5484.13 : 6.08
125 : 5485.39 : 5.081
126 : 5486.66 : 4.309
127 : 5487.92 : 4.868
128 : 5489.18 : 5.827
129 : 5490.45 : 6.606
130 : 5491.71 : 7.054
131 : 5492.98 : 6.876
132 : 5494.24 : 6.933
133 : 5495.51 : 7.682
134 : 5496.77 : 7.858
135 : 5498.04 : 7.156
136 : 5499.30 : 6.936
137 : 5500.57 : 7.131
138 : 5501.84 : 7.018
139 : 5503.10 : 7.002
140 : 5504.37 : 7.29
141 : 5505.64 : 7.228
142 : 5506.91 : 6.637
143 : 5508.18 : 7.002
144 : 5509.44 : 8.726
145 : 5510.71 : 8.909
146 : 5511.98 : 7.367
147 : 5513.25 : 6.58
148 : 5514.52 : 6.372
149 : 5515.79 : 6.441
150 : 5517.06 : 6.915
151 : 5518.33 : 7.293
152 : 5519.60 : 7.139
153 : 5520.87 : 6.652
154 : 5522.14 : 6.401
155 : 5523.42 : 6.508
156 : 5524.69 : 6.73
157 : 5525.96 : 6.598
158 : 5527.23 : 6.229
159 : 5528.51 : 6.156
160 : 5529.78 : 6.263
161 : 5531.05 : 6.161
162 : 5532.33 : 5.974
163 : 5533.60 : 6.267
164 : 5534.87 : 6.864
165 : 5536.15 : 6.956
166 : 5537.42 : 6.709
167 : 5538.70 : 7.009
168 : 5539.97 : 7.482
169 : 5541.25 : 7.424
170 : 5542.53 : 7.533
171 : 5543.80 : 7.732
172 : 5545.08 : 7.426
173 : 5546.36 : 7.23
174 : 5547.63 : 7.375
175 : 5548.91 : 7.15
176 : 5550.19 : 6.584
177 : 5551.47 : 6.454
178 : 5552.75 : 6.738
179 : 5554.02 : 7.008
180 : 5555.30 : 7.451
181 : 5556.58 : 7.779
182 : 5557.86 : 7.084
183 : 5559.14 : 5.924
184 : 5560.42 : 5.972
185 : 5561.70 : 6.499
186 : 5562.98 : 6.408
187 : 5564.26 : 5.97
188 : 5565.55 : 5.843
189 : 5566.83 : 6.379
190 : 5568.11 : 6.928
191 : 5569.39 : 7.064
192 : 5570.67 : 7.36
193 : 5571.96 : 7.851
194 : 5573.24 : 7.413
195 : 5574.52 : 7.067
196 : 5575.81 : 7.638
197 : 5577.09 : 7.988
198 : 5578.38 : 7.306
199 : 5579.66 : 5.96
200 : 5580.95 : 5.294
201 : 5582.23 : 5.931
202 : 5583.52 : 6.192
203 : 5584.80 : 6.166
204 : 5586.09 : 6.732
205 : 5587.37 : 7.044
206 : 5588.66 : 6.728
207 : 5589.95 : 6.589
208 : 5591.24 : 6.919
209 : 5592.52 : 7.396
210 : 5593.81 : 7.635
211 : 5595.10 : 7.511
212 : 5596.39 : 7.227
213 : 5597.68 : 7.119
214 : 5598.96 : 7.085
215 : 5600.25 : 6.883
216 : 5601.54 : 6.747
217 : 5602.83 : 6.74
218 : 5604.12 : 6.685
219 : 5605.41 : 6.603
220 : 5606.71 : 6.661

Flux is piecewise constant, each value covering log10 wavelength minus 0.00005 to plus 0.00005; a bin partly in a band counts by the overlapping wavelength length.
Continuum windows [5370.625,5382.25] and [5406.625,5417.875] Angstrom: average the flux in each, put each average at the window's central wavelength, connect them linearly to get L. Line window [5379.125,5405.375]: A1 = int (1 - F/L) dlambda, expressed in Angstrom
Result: 1.2 Angstrom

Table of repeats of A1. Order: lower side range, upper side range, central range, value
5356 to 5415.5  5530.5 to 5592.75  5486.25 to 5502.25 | 0.51 Angstrom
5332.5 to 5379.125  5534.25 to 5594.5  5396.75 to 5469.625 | 0.23 Angstrom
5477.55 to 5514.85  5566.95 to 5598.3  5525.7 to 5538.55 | 0.91 Angstrom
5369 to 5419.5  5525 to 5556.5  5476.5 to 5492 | 1.12 Angstrom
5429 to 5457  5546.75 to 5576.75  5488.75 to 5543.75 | 0.09 Angstrom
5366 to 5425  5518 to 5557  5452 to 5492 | 1.50 Angstrom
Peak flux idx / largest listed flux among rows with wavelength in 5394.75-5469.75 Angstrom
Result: 8.038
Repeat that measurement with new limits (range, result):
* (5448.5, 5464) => 7.581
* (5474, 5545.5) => 8.909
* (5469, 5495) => 7.893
